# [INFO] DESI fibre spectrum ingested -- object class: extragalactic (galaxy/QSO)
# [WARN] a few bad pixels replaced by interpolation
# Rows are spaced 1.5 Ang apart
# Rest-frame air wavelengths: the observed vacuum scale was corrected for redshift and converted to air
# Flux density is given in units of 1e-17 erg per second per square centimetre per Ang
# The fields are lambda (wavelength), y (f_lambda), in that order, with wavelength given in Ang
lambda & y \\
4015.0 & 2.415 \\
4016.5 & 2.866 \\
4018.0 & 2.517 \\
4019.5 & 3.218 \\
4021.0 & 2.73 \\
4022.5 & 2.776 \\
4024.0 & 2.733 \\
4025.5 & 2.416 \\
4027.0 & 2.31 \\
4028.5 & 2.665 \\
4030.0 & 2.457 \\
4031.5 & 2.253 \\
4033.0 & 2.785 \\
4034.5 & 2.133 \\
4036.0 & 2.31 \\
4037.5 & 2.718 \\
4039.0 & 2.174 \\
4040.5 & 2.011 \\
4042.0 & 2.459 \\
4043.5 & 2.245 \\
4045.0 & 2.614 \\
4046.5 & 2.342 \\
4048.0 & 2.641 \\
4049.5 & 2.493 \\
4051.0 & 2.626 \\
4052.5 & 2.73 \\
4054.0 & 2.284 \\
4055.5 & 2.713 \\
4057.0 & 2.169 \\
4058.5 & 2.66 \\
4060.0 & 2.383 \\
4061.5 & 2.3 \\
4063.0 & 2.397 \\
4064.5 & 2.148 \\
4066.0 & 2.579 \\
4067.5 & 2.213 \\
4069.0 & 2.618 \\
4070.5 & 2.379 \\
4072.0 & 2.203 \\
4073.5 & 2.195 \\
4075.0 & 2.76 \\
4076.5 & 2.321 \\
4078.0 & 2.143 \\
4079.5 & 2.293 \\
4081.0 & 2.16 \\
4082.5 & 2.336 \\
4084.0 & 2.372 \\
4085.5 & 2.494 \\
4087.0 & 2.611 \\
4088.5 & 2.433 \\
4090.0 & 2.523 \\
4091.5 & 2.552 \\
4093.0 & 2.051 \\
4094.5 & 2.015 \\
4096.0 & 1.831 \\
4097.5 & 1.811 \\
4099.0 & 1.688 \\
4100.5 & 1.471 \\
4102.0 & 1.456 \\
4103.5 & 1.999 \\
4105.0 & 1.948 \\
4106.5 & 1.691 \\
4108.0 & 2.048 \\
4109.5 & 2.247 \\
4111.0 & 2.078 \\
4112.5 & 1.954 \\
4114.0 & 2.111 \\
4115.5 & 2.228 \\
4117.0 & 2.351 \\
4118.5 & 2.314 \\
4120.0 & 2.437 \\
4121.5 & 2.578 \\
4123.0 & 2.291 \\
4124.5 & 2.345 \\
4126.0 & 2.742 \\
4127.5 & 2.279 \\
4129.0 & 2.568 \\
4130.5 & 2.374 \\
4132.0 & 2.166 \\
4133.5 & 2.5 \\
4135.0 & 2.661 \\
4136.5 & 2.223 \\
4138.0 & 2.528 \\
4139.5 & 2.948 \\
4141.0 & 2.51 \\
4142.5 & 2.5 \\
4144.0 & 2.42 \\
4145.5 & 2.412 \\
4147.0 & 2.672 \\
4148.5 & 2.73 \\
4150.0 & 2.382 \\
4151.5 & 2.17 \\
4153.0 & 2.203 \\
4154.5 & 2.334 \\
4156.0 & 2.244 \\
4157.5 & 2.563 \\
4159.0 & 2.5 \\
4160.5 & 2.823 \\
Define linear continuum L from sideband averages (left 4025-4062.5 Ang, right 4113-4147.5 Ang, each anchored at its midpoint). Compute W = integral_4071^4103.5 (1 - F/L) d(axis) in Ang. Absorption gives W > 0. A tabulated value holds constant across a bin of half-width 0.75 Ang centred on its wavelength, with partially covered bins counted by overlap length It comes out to 3.49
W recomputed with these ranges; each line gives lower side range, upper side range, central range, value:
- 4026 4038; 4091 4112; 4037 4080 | -3.2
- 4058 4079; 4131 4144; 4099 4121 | 3.9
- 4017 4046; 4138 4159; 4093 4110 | 4.4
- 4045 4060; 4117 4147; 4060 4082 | 1.5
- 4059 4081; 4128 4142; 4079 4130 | 5.0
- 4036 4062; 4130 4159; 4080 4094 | 0.4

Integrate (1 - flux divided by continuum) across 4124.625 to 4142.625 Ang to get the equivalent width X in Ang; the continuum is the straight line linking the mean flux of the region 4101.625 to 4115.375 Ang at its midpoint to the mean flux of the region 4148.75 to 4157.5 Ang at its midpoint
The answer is -2.7 Ang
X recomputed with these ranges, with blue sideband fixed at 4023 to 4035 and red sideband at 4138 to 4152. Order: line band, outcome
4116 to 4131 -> 0.6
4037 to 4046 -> 0.5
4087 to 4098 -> 1.3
